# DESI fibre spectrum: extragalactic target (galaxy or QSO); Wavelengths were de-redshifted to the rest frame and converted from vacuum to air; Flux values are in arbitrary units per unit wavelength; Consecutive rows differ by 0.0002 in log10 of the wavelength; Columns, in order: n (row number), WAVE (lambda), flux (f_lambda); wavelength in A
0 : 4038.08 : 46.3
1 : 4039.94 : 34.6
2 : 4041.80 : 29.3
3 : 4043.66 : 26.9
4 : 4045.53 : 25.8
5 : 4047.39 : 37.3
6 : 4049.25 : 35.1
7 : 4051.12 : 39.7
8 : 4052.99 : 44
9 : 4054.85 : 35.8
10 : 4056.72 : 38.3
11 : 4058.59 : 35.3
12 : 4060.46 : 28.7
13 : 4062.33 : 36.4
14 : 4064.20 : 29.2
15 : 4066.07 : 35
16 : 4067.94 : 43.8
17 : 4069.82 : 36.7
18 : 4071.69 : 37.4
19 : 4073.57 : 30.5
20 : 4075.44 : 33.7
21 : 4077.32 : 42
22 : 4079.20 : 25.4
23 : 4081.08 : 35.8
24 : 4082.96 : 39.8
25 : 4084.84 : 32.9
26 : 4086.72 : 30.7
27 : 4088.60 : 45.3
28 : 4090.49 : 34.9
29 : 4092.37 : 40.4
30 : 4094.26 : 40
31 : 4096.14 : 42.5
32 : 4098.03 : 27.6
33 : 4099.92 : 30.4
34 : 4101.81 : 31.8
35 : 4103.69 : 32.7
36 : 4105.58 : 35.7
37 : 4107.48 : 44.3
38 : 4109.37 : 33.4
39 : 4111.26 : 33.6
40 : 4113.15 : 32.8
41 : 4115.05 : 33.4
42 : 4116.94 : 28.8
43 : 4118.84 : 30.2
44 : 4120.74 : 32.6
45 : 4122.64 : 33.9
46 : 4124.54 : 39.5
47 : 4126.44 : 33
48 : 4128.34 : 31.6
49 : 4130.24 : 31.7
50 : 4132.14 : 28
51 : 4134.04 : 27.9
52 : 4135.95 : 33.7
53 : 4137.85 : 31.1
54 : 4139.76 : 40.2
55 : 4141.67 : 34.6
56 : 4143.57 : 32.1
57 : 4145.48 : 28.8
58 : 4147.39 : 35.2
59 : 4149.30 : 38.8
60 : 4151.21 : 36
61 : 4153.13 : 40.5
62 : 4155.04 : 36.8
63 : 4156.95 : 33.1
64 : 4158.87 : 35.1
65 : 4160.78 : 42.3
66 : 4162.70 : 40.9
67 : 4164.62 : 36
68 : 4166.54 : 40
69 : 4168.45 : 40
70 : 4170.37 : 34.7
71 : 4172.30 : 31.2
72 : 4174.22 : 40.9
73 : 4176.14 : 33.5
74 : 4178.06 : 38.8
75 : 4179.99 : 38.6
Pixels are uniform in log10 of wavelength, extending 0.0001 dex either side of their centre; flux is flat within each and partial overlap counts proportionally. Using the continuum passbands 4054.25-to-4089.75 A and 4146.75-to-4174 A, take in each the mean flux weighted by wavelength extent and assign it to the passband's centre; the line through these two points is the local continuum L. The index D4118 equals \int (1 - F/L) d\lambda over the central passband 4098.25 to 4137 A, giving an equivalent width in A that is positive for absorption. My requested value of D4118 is 3.8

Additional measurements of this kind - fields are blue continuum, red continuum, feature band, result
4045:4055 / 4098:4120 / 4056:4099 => -0.9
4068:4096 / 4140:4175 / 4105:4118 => 0.7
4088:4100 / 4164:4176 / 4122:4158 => 3.0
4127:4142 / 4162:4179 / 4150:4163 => -0.9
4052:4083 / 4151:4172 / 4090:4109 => 0.2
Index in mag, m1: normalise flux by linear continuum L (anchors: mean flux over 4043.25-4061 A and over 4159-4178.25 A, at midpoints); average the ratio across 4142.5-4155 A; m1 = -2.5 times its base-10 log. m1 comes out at 0.057 mag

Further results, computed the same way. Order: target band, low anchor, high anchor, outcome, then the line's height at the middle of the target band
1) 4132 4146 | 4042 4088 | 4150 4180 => 0.14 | 36.7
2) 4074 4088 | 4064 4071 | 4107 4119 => 0.05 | 36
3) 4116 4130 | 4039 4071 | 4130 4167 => 0.07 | 35.1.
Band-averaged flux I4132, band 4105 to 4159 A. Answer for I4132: 34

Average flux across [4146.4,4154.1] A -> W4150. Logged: 37.6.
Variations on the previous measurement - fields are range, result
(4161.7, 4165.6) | 38.4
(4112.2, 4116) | 33.1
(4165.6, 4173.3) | 36.5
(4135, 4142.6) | 34.9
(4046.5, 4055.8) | 38.4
